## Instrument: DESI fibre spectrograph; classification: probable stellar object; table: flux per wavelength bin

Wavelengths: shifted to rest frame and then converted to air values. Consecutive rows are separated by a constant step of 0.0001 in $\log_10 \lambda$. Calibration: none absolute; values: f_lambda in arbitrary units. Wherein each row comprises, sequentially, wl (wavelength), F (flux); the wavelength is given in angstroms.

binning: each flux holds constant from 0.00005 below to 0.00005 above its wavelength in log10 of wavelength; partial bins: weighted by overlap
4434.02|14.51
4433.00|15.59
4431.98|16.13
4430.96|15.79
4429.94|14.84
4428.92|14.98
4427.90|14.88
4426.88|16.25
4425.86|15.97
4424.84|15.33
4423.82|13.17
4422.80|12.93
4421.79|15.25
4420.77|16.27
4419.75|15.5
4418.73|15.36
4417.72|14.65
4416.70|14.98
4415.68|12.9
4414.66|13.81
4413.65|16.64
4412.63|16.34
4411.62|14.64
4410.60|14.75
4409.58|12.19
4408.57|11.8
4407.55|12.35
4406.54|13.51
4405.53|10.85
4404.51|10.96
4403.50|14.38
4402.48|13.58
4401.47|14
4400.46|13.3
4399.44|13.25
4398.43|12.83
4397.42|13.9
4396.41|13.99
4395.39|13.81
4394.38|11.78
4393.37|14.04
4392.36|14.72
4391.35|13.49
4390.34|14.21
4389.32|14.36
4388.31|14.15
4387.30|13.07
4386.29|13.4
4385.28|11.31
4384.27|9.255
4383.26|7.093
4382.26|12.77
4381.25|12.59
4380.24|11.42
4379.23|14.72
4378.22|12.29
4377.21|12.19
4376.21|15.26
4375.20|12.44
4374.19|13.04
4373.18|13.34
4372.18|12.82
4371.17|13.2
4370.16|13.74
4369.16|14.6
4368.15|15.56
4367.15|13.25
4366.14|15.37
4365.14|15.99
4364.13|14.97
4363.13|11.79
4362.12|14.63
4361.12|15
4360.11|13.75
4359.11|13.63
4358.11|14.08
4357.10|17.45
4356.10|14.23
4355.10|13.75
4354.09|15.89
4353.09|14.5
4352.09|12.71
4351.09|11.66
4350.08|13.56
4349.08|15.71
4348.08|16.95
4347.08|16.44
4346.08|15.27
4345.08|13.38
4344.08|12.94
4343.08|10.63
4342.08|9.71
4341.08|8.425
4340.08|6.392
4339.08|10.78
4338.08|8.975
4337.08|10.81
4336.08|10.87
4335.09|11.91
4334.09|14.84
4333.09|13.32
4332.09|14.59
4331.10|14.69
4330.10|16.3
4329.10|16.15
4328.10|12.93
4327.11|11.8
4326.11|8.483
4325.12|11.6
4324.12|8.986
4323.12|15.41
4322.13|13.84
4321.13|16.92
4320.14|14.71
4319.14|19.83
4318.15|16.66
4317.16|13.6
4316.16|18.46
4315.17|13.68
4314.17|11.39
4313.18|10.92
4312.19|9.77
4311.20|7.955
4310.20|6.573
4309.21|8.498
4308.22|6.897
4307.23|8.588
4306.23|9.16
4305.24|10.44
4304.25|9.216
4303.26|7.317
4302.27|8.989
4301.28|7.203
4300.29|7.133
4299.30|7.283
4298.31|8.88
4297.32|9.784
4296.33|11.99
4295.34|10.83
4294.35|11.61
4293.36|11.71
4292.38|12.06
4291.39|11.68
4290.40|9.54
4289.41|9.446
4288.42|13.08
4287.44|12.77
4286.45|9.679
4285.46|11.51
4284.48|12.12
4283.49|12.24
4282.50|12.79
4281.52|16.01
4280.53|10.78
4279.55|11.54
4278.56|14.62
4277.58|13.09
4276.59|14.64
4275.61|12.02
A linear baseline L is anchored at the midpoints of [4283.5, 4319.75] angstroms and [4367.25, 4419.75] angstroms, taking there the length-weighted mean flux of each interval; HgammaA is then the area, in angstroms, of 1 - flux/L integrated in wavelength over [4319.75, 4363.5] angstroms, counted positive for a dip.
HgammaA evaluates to -4.80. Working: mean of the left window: 10.8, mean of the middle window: 13.2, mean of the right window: 13.3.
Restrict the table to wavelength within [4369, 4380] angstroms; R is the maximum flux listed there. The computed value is 15.26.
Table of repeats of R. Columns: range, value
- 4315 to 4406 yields 19.83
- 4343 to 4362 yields 17.45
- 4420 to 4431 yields 16.27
